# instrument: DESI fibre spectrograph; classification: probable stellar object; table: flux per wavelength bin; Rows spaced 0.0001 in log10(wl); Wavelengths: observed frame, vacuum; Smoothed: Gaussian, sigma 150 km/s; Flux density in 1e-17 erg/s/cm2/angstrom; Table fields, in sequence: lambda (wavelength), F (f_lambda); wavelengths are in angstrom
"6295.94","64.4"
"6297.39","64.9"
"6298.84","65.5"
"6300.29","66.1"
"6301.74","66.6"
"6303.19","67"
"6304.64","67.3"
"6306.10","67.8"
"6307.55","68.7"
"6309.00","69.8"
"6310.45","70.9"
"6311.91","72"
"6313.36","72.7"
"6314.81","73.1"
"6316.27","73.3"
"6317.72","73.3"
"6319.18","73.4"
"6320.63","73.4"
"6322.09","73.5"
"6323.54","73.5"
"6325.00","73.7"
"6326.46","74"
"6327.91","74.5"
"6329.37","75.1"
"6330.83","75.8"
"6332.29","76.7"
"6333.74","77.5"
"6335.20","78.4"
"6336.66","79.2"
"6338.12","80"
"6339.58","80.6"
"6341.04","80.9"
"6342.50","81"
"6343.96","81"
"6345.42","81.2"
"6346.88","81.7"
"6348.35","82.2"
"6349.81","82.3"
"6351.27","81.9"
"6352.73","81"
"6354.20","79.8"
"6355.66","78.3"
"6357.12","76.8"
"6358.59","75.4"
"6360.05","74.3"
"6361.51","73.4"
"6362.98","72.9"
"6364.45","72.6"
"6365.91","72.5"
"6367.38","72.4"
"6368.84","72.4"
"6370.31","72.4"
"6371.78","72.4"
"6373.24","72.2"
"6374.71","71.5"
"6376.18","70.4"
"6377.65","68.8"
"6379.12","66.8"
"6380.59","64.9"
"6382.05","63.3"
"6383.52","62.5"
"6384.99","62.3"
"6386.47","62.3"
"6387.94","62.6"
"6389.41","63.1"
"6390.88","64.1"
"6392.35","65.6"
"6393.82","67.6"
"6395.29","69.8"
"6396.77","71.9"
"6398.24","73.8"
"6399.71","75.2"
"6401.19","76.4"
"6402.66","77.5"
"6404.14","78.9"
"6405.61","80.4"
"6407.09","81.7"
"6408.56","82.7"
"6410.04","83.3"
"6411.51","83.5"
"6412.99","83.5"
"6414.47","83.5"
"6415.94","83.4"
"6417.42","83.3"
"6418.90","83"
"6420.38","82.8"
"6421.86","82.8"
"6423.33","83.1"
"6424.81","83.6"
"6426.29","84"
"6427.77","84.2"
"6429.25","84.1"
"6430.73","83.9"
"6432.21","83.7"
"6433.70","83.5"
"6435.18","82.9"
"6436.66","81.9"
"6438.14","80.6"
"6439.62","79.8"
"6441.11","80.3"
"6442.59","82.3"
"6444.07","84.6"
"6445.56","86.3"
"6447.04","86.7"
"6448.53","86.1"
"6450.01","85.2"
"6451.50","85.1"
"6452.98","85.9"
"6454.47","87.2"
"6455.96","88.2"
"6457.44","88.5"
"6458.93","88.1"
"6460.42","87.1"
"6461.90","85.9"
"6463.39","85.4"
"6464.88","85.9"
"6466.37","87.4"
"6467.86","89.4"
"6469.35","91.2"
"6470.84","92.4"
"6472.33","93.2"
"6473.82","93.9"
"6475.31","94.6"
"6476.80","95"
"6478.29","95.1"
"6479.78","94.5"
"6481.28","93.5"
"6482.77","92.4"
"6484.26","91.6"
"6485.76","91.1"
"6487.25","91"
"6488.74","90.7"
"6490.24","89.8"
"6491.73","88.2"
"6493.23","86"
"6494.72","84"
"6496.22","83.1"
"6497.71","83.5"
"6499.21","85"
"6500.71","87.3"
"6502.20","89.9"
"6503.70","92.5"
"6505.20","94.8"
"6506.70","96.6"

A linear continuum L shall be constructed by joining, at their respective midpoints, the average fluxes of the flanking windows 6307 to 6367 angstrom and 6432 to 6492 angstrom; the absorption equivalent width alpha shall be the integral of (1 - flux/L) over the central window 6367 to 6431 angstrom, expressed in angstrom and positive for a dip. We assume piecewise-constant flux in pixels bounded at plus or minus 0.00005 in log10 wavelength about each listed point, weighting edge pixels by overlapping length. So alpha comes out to 5.6 angstrom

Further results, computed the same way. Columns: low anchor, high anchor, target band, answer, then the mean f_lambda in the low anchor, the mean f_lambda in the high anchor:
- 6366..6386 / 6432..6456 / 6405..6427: -1.5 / 68.7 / 84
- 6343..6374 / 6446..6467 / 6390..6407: 1.6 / 76.6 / 86.6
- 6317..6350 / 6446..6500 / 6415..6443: 0.8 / 77.4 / 88.9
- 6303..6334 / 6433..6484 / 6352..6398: 4.9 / 72.6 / 87.7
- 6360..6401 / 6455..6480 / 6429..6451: 0.0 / 69.1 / 90.2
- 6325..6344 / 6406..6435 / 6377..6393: 3.3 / 77.8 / 83.3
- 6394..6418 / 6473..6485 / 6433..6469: 1.2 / 79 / 93.8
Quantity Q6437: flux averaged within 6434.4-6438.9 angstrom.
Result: 82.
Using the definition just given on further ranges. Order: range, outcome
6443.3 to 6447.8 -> 85.8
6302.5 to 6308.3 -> 67.7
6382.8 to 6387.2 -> 62.2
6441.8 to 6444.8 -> 83.6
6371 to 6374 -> 72.3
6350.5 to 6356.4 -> 80.3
